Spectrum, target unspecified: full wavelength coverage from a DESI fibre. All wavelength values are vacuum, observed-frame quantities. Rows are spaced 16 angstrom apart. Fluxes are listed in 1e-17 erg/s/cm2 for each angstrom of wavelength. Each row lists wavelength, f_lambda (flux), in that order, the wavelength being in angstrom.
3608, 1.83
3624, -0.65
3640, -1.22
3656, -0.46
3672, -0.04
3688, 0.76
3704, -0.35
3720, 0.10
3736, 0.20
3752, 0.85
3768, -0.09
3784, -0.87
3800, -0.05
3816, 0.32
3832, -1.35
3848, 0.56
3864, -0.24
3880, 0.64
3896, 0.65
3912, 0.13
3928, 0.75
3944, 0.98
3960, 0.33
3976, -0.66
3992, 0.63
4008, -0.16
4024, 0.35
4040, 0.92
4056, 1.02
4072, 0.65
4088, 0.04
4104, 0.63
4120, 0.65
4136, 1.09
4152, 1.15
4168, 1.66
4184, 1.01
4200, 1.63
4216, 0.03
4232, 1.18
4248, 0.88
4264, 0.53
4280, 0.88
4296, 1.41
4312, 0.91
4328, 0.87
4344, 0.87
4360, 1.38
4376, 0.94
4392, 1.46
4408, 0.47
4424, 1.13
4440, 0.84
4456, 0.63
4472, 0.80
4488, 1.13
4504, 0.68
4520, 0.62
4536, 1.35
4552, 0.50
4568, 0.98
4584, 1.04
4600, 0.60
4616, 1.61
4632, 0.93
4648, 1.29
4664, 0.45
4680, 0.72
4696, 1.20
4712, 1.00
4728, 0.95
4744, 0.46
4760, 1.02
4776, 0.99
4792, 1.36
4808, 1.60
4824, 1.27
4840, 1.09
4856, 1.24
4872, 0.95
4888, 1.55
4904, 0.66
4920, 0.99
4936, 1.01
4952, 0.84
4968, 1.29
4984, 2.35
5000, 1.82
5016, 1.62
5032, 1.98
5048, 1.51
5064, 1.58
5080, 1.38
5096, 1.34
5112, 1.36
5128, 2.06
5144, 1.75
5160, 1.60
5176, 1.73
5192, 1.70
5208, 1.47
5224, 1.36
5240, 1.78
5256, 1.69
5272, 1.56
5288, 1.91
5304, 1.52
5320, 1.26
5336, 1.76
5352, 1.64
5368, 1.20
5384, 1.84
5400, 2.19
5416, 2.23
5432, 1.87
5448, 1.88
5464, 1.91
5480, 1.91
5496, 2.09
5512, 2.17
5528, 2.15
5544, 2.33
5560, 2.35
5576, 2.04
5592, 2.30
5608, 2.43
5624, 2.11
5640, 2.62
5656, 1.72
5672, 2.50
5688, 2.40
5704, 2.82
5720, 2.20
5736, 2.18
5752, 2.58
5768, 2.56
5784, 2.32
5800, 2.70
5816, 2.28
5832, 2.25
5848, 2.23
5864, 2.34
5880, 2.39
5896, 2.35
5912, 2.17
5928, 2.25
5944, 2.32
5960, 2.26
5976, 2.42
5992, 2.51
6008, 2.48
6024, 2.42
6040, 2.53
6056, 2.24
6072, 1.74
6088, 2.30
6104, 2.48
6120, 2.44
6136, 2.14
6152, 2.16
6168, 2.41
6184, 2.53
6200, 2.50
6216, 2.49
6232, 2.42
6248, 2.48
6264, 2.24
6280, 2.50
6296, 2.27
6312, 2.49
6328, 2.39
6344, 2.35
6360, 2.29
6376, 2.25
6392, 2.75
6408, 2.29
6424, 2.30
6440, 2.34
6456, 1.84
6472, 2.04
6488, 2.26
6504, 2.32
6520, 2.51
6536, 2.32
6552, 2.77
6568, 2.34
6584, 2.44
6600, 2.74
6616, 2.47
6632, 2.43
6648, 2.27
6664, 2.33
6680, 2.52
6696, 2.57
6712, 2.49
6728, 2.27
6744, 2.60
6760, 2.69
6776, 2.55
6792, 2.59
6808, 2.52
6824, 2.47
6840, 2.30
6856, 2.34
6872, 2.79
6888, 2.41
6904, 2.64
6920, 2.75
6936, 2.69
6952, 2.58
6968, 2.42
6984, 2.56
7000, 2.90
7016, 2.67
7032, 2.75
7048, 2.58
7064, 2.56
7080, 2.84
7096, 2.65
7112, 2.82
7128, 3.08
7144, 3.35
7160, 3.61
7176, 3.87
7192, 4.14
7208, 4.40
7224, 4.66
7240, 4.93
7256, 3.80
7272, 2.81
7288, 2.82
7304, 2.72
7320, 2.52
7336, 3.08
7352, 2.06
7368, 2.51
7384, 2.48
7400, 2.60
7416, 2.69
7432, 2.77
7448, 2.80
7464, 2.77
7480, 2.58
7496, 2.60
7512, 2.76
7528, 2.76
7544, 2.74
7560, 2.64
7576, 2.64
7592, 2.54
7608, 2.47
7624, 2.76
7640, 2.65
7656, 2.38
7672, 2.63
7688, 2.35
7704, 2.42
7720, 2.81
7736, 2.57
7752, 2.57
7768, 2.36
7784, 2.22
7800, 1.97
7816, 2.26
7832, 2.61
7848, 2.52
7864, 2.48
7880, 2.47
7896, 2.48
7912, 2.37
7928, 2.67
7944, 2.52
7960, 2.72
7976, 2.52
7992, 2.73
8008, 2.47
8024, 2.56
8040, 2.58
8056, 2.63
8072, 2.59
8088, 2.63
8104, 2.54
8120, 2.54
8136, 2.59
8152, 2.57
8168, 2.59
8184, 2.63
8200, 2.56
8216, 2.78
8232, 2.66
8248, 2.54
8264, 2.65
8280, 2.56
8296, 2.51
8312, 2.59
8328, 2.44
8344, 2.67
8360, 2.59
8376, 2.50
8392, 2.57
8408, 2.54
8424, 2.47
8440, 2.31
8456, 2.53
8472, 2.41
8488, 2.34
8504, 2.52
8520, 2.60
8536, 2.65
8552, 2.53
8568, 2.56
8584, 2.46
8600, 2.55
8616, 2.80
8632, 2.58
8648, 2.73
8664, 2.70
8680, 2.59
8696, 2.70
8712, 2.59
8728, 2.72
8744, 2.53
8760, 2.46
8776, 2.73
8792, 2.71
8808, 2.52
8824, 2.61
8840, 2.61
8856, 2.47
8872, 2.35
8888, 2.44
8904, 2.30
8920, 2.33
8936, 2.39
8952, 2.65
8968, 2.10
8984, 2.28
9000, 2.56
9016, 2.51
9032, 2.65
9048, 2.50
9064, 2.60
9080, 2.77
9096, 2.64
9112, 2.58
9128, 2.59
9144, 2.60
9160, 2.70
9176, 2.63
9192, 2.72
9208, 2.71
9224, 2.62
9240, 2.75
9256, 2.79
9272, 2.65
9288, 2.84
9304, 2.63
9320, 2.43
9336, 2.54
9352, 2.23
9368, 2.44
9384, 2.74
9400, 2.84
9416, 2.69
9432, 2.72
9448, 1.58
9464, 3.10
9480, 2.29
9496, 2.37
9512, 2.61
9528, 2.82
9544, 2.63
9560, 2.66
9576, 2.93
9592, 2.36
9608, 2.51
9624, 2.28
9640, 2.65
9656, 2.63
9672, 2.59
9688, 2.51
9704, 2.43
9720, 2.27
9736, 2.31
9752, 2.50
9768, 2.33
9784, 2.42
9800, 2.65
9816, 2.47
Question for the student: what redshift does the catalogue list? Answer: 0.248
